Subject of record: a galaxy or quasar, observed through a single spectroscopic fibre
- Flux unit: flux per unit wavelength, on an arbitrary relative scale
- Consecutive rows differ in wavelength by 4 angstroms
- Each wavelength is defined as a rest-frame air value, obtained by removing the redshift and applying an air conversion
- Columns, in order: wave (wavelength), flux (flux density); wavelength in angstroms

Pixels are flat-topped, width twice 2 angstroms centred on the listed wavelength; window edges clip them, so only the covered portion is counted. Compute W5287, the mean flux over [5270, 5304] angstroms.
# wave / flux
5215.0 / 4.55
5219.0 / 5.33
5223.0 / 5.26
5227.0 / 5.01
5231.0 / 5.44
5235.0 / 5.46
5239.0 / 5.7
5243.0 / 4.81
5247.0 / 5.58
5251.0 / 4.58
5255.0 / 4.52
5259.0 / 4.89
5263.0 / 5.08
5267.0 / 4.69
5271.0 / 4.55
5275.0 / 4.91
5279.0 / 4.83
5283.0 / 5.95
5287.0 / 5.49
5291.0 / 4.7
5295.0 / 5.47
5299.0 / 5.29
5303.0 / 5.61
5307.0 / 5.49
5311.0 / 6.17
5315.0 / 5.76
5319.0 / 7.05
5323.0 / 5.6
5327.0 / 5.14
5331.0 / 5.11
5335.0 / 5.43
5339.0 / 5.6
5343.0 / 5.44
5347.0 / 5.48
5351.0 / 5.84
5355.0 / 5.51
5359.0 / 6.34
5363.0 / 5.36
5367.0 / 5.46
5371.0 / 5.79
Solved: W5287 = 5.21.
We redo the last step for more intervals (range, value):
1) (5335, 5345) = 5.5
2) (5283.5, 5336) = 5.58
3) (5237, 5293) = 5.02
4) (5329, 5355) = 5.49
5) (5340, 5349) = 5.48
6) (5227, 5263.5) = 5.11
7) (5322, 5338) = 5.32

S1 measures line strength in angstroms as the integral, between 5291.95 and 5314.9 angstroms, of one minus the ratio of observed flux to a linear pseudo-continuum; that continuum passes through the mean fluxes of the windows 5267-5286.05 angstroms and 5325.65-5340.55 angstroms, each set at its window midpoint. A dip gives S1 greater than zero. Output -1.8 angstroms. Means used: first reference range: 5.04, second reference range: 5.32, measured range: 5.58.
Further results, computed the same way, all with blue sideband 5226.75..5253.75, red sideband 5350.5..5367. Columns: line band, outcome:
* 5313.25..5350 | -0.2 angstroms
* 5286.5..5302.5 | 0.6 angstroms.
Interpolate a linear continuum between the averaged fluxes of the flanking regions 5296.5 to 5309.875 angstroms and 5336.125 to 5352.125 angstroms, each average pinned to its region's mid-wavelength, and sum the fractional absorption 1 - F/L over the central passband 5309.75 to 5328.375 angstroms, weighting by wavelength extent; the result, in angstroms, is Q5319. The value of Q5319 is -1.4 angstroms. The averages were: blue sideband 5.51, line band 5.96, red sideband 5.57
